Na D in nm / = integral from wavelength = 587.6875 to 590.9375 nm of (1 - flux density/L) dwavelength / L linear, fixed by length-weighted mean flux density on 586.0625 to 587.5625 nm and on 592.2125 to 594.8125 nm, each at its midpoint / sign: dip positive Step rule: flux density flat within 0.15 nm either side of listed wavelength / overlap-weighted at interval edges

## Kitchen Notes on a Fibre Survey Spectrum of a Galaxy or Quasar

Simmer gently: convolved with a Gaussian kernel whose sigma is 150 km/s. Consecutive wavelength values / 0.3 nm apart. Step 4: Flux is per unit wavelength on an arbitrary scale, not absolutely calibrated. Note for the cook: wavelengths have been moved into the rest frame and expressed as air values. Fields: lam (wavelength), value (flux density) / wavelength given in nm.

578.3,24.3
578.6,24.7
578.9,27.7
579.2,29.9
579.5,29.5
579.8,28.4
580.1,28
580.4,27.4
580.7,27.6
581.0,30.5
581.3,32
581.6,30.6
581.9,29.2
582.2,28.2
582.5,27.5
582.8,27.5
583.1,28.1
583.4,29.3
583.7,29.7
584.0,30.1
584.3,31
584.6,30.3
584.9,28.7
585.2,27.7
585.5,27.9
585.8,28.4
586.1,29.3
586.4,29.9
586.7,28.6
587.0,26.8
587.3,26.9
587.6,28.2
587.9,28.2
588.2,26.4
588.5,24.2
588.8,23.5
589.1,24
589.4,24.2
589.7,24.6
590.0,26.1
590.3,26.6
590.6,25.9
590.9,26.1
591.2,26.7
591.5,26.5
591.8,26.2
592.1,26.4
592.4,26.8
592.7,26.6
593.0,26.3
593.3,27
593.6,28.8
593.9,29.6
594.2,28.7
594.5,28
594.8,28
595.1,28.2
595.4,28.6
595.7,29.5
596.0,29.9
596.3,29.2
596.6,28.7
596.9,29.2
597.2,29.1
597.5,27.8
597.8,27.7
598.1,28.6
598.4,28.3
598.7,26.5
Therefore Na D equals 0.30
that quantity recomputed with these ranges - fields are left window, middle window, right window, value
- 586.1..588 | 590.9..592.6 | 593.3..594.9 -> 0.114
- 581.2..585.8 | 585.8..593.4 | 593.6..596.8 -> 0.647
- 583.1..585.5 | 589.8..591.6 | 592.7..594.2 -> 0.130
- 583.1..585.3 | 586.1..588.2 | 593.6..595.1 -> 0.083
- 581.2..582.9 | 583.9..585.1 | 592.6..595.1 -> -0.043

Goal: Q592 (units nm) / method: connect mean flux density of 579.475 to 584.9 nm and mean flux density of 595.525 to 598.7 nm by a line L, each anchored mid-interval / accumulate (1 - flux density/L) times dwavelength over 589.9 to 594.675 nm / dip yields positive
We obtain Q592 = 0.30 nm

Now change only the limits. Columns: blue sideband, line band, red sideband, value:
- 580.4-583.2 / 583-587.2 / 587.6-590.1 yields -0.27 nm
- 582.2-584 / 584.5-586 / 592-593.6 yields -0.02 nm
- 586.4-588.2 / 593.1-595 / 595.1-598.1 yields 0.02 nm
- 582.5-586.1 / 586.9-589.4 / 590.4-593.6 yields 0.17 nm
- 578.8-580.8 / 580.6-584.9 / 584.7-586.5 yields -0.13 nm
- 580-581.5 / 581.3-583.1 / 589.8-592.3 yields 0.00 nm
